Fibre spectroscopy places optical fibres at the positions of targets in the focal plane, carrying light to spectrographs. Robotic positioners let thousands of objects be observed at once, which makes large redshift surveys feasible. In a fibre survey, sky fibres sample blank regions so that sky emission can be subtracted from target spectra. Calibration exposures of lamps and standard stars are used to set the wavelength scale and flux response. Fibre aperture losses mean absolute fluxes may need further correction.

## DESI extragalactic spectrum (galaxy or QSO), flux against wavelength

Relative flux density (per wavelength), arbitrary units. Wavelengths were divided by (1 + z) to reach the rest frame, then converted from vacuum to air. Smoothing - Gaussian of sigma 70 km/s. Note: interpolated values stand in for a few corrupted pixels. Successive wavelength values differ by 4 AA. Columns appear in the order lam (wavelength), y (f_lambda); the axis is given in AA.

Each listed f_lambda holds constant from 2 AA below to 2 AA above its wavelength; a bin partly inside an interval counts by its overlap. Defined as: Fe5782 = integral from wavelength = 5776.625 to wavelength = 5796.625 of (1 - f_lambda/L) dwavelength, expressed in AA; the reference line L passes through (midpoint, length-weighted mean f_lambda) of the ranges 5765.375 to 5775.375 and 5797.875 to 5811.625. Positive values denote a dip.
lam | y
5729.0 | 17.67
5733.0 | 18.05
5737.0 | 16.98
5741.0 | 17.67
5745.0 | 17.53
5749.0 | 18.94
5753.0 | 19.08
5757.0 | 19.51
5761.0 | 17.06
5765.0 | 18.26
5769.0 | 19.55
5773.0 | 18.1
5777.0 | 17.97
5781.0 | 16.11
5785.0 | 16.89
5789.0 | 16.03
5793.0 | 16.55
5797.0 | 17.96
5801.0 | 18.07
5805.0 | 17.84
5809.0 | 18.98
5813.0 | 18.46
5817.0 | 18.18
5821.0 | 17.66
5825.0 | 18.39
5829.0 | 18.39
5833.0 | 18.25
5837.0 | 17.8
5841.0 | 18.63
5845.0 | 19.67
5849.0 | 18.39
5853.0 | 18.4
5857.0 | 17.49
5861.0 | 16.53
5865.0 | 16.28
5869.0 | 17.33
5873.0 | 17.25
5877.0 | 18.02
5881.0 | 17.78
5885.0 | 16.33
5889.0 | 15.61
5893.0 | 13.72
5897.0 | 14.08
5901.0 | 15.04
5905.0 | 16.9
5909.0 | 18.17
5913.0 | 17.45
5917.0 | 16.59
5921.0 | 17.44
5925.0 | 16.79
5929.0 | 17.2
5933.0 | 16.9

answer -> 1.9 AA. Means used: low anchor 18.7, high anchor 18.3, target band 16.7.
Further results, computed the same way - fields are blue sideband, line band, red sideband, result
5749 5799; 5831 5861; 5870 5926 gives -2.1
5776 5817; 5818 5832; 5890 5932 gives -0.8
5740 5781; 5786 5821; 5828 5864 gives 0.9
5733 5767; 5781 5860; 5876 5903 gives -4.9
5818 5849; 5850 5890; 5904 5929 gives 1.6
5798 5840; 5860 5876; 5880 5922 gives 0.1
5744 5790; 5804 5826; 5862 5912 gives -1.2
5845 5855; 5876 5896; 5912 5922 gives 1.9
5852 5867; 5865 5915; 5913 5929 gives 1.8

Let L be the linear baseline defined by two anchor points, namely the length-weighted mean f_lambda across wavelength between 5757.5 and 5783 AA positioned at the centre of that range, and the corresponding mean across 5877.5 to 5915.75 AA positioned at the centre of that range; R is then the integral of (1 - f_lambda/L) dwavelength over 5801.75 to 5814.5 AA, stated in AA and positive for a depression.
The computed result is -0.71 AA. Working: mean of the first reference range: 17.9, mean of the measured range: 18.4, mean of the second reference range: 16.2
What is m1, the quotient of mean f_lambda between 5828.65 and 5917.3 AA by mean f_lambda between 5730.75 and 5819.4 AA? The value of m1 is 0.96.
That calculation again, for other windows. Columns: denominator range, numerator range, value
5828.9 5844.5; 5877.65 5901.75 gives 0.85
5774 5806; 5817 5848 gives 1.07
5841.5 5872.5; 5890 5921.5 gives 0.91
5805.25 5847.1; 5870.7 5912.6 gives 0.89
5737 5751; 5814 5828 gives 1.01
